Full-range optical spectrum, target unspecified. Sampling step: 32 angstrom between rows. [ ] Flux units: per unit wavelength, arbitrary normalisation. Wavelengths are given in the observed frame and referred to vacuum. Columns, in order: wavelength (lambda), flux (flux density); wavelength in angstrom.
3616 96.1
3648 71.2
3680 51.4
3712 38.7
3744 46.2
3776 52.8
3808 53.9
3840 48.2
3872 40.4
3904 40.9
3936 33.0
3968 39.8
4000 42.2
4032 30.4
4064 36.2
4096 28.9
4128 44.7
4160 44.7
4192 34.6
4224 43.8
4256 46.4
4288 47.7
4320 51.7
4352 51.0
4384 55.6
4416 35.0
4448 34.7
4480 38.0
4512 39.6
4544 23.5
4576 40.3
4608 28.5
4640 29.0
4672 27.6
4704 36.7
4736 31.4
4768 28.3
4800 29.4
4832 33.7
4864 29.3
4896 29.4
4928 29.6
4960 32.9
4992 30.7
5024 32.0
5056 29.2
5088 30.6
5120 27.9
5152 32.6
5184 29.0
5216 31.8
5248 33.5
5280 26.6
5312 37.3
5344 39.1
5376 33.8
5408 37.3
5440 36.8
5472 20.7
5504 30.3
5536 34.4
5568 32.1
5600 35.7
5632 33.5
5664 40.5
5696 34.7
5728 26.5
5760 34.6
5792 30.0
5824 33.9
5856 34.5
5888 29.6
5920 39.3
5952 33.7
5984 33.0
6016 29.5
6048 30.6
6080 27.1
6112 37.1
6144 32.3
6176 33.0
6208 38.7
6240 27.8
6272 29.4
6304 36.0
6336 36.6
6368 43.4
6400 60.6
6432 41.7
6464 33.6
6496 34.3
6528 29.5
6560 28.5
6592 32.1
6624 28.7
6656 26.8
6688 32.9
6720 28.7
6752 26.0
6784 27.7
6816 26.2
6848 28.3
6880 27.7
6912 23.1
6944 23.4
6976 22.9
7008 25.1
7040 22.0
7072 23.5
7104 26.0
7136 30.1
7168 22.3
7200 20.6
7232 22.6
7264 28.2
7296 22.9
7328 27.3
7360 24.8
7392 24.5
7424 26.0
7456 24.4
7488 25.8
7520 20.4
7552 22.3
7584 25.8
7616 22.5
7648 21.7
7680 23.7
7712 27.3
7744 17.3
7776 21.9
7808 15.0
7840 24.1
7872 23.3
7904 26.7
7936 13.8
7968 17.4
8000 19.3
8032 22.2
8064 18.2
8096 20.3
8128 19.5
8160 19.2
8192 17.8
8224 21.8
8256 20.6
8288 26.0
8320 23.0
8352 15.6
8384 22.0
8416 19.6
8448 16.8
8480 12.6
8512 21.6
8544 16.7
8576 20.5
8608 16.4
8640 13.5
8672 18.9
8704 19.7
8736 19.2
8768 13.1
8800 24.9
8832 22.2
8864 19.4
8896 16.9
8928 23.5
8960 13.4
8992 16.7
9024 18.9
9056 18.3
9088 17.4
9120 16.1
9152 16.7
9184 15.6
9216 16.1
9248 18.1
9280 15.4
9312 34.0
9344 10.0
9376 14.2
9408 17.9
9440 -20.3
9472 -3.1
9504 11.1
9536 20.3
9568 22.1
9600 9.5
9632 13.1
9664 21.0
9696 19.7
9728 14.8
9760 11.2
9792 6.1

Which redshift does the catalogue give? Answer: 1.285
